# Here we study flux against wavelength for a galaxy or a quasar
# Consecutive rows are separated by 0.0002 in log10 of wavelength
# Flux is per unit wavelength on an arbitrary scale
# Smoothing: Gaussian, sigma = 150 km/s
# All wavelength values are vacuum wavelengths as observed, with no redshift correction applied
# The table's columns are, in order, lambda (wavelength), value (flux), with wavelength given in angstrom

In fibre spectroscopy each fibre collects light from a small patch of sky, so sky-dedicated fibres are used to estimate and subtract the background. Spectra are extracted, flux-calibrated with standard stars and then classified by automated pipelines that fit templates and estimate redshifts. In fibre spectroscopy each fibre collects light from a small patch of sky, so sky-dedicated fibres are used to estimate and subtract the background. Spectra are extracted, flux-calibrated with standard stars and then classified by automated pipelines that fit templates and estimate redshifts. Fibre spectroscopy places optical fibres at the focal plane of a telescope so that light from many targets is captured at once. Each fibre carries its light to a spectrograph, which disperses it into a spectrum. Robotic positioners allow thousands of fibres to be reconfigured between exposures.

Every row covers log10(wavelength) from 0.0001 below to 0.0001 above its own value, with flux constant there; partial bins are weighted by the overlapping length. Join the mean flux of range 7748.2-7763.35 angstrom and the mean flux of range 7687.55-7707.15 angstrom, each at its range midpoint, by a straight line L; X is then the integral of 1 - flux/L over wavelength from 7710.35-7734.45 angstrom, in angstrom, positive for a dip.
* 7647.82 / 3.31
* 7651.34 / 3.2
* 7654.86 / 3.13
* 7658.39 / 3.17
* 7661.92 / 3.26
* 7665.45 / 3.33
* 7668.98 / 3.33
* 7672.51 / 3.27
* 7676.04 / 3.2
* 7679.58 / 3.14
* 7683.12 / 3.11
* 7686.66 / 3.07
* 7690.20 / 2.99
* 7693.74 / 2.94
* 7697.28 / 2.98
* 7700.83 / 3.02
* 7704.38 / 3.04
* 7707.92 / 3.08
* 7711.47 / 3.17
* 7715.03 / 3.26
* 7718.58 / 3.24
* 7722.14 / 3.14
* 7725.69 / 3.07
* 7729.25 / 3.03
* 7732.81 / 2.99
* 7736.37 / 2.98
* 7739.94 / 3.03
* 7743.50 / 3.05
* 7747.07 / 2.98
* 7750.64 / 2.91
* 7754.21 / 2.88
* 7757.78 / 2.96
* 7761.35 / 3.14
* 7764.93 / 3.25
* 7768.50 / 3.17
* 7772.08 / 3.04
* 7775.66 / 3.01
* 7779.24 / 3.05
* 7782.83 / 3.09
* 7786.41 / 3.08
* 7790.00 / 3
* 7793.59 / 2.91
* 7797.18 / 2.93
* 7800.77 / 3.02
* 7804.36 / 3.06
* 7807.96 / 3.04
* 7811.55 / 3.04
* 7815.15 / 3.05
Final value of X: -1.1 angstrom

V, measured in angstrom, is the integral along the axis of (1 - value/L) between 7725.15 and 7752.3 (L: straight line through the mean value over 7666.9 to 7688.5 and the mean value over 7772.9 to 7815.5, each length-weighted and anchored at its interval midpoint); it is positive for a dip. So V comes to 0.9 angstrom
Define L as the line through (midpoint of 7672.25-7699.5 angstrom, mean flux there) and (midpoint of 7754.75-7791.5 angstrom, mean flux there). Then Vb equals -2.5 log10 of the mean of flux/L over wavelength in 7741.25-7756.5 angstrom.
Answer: 0.04 mag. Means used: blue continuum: 3.08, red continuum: 3.07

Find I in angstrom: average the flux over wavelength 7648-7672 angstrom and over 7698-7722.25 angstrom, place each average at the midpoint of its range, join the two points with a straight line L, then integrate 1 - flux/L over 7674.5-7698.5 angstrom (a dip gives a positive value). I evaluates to 0.9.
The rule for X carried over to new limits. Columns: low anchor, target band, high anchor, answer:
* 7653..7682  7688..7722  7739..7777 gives 0.70 angstrom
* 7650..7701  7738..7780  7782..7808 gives 0.18 angstrom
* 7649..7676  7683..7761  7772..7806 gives 2.33 angstrom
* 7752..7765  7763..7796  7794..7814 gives -0.48 angstrom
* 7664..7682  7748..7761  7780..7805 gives 0.59 angstrom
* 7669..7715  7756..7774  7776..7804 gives -0.45 angstrom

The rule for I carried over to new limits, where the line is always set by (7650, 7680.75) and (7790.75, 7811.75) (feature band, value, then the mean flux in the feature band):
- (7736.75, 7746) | 0.2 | 3.02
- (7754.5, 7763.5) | 0.1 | 3.03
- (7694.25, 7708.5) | 0.7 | 3.02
